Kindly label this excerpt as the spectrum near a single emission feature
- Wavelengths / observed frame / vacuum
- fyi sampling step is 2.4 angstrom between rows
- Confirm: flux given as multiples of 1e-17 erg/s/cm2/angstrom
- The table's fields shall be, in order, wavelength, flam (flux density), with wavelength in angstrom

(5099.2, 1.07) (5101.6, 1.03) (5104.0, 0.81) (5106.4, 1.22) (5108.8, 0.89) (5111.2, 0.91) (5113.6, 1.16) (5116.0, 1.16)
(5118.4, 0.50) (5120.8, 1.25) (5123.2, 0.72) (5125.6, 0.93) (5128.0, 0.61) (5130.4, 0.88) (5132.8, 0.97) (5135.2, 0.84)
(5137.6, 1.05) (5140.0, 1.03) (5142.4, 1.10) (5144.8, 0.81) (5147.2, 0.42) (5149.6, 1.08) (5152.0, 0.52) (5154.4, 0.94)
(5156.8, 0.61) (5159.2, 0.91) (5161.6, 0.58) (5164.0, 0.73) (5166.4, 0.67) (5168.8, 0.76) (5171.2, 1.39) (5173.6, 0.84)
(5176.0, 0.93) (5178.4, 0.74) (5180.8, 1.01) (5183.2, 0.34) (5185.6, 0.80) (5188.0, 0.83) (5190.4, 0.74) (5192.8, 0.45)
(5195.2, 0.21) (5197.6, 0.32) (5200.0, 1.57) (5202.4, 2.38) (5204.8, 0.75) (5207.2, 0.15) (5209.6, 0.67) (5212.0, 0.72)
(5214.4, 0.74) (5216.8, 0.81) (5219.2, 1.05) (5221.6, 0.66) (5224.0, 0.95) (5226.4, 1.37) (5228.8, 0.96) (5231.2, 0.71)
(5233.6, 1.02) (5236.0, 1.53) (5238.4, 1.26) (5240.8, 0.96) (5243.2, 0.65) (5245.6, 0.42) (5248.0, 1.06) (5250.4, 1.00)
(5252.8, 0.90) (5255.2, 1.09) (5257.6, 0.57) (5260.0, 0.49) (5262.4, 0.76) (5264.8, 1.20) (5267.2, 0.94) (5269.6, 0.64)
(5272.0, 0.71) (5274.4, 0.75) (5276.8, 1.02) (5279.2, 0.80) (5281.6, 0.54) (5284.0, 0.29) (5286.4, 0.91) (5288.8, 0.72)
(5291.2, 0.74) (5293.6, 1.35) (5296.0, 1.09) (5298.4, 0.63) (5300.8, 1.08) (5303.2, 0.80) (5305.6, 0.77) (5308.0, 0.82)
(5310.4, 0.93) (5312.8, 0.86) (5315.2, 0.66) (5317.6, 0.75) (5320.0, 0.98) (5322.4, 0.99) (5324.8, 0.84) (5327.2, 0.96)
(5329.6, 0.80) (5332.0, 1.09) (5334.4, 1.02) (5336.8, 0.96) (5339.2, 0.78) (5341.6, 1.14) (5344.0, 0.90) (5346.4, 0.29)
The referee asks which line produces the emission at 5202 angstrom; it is H-gamma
